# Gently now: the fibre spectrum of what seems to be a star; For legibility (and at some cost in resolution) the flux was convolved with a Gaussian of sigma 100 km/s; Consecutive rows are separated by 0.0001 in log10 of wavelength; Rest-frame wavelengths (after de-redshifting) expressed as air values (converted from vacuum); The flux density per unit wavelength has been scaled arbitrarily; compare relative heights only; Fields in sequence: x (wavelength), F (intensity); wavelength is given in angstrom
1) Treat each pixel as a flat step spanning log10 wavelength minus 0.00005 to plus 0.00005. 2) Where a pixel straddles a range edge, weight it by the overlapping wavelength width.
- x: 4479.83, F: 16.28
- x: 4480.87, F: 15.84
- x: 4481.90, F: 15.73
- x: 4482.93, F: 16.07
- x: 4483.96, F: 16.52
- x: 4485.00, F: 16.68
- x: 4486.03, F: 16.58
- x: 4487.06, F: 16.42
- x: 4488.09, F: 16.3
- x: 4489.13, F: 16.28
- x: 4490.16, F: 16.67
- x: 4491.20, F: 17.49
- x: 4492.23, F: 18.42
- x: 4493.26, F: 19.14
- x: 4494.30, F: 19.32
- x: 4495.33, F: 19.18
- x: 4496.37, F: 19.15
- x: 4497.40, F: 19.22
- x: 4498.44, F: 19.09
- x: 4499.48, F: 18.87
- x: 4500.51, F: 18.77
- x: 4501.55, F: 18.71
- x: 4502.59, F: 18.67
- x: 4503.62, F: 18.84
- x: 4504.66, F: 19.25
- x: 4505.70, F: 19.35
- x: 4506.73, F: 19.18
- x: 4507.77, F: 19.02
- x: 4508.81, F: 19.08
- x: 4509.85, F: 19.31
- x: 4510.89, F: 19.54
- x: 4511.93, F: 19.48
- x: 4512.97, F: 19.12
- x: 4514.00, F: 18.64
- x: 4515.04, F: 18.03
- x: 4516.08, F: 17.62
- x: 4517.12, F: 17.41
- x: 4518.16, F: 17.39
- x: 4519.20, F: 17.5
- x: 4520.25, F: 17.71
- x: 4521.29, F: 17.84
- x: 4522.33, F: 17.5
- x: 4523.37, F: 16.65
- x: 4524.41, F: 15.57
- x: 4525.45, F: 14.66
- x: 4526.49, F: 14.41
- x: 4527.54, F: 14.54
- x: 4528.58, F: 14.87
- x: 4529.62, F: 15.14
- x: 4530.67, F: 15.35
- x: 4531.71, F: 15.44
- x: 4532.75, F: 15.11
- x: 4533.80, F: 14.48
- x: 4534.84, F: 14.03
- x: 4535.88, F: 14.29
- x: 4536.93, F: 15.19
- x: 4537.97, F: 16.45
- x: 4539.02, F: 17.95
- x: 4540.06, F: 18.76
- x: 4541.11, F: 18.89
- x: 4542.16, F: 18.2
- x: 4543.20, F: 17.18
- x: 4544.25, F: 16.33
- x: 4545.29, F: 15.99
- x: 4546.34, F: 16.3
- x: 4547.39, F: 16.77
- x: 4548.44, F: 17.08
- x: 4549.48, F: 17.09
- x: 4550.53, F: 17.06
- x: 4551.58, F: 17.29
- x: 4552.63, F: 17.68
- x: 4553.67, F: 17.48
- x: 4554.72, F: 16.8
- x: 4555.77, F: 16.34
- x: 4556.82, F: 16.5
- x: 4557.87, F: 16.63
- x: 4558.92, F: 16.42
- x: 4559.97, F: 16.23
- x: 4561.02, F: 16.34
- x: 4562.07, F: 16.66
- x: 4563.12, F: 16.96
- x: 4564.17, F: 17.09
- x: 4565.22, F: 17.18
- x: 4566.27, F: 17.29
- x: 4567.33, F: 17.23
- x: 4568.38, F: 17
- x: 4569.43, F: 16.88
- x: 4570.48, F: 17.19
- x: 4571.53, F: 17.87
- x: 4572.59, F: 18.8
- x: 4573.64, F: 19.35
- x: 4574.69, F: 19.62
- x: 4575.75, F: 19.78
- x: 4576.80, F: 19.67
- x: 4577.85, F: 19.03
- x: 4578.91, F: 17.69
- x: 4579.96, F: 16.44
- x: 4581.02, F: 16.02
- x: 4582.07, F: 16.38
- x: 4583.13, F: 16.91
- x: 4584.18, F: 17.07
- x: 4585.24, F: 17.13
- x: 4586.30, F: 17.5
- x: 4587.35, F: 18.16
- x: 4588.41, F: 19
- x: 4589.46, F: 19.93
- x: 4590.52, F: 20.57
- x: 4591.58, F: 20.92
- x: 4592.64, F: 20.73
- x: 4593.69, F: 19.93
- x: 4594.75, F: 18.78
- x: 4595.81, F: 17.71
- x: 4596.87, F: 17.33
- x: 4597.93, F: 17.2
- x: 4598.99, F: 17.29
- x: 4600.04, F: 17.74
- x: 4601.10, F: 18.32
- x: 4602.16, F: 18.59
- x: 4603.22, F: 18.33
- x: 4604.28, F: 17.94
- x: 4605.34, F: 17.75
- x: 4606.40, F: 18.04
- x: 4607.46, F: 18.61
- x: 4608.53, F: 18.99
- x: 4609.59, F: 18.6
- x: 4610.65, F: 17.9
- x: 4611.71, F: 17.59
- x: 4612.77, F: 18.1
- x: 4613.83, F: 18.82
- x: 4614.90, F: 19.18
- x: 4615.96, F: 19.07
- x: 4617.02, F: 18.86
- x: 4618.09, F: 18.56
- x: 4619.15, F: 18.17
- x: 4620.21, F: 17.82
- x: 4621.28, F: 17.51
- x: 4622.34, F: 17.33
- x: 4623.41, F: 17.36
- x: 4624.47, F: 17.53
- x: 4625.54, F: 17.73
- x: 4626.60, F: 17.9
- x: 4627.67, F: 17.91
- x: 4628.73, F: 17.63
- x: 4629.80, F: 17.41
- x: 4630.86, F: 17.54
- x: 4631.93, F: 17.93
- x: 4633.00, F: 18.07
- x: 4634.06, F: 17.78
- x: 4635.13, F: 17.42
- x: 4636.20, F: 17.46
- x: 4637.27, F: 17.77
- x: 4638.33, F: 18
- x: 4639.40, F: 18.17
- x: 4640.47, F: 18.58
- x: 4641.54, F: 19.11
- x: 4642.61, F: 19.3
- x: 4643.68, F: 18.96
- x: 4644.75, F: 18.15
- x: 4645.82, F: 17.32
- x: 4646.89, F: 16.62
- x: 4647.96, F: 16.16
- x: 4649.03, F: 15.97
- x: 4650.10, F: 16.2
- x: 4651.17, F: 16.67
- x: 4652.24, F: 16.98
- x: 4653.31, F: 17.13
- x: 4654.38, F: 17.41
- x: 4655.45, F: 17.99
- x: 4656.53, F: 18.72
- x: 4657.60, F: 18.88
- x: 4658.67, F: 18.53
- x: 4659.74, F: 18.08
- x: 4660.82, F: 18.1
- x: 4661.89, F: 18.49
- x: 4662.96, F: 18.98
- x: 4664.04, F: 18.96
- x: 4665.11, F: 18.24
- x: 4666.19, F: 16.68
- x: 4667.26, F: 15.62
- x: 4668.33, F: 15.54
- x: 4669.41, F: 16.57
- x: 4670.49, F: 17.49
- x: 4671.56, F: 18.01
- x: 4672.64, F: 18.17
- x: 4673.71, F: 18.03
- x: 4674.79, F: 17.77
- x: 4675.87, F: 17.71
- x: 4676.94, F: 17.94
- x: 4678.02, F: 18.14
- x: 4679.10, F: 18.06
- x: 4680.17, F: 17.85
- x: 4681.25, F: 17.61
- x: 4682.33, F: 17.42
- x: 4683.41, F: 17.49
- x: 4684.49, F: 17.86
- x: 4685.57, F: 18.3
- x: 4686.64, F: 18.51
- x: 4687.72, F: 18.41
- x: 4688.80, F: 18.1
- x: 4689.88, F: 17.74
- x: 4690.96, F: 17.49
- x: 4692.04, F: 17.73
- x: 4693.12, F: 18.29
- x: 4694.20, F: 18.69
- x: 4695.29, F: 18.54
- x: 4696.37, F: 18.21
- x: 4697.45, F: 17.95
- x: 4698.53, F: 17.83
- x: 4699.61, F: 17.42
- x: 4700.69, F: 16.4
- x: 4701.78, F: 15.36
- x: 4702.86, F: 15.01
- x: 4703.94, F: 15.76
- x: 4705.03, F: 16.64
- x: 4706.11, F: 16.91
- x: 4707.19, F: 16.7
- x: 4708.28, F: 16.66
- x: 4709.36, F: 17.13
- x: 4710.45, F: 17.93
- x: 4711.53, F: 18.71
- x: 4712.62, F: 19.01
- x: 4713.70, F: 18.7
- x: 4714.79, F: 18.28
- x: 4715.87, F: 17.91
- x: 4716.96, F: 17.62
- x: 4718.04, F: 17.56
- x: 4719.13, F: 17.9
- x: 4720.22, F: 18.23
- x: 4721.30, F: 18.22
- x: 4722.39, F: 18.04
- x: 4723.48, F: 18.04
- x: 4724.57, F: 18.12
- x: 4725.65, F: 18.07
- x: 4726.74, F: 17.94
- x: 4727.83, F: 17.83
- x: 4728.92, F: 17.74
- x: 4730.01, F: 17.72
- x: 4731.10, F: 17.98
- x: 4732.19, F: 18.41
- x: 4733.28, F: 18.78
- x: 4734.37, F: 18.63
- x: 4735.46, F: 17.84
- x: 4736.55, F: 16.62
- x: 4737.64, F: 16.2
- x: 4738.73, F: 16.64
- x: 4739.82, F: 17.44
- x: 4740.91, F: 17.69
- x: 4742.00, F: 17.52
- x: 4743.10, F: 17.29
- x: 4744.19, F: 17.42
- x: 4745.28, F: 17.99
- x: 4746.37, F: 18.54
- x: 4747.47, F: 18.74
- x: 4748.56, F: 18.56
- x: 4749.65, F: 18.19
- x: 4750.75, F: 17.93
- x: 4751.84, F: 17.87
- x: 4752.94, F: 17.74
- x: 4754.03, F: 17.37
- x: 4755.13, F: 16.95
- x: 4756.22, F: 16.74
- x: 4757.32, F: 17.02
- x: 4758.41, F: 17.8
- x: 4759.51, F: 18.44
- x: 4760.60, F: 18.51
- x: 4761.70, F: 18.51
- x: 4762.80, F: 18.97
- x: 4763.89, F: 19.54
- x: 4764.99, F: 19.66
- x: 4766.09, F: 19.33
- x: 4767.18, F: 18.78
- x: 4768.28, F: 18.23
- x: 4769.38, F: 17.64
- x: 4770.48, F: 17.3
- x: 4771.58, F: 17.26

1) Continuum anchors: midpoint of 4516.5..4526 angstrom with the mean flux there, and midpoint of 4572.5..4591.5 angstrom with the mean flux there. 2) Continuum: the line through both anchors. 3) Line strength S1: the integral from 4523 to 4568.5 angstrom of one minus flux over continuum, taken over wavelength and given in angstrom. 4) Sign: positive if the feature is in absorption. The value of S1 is 2.9 angstrom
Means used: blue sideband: 16.9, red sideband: 18.3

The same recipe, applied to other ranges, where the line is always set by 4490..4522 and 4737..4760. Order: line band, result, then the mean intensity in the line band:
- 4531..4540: 1.44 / 15.6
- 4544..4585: 2.53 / 17.2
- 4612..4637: 0.25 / 18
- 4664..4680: 0.39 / 17.5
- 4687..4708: 0.59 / 17.3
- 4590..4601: -0.33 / 18.8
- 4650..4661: 0.16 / 17.7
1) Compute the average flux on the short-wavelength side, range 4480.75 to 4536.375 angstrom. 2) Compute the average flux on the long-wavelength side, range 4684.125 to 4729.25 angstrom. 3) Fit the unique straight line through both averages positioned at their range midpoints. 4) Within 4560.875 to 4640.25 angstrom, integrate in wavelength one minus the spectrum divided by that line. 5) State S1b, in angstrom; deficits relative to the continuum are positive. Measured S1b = -2.41 angstrom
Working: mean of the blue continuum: 17.3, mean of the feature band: 18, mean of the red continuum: 17.7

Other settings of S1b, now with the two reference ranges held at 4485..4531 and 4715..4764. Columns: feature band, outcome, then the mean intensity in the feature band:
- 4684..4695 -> -0.2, 18.1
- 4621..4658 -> 0.3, 17.7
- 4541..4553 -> 0.5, 17.1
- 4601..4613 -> -0.3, 18.2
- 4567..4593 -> -0.7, 18.3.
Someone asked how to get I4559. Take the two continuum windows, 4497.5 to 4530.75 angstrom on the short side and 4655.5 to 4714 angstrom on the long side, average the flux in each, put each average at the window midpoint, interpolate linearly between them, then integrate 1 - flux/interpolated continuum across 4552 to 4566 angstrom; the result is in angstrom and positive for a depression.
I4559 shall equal 0.7 angstrom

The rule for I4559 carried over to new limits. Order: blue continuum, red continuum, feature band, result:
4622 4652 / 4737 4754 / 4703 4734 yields -0.15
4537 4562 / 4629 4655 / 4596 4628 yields -1.23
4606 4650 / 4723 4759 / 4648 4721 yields 0.93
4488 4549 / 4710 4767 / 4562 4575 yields -0.06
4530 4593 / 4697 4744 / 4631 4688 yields -1.02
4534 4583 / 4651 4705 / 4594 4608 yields -0.55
